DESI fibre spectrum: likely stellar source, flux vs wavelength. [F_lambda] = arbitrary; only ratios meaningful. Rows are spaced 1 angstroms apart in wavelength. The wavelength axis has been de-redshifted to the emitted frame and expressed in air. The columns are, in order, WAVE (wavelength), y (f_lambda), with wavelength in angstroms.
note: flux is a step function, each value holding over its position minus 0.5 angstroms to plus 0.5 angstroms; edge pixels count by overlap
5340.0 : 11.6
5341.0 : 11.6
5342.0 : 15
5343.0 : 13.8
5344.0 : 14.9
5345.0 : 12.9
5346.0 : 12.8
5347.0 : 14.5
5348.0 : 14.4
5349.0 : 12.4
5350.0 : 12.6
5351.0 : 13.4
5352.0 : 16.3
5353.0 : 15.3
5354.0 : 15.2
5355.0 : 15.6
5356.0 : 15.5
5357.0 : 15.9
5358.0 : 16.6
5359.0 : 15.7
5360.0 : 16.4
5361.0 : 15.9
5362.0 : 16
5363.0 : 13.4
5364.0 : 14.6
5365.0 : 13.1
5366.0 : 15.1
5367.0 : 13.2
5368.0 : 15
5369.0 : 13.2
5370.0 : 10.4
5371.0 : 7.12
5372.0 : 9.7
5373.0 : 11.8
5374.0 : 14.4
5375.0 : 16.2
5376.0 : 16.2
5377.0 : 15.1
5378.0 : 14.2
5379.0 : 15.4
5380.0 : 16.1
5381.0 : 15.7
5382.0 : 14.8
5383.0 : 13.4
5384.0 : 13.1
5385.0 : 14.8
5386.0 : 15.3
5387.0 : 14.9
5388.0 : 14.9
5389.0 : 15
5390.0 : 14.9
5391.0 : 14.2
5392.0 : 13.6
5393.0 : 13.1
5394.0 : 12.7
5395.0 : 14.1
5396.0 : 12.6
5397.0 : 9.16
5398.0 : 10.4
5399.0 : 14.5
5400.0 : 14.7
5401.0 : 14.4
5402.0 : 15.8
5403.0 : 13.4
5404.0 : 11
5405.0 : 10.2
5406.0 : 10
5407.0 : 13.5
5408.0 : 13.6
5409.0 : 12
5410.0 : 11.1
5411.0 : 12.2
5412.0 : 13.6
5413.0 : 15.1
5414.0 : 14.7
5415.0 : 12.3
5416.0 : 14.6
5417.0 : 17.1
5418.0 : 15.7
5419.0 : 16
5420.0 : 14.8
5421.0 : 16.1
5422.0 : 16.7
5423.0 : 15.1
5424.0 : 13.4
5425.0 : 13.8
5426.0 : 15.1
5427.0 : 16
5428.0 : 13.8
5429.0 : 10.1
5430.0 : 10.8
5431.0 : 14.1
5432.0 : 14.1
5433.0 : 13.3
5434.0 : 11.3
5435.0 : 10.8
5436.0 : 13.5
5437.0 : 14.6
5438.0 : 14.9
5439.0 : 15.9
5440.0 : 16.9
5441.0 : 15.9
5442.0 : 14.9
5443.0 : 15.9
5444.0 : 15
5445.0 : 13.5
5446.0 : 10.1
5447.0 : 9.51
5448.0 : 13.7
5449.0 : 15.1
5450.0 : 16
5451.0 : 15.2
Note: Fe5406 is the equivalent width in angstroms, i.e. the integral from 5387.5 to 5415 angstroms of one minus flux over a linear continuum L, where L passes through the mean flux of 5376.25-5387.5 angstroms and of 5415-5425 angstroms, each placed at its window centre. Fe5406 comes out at 3.5 angstroms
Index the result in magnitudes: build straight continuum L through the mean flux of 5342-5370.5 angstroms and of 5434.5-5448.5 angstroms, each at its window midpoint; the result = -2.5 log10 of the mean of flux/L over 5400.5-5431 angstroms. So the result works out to 0.03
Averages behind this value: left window 14.4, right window 13.9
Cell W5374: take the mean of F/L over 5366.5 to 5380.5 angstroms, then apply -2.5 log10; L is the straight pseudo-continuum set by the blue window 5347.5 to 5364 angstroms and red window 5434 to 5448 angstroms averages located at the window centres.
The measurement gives 0.10 mag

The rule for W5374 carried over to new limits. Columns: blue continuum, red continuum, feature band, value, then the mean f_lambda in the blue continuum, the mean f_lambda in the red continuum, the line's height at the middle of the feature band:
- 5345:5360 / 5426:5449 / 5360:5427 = 0.02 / 14.7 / 13.6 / 14.2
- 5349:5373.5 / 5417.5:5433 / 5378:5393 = -0.04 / 14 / 14.3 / 14.1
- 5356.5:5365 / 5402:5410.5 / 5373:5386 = -0.06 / 15.4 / 12.1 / 14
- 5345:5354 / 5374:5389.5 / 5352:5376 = 0.01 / 14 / 15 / 14.4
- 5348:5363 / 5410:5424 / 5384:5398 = 0.10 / 15.1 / 14.7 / 14.9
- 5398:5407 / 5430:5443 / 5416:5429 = -0.11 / 12.9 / 14.1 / 13.6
